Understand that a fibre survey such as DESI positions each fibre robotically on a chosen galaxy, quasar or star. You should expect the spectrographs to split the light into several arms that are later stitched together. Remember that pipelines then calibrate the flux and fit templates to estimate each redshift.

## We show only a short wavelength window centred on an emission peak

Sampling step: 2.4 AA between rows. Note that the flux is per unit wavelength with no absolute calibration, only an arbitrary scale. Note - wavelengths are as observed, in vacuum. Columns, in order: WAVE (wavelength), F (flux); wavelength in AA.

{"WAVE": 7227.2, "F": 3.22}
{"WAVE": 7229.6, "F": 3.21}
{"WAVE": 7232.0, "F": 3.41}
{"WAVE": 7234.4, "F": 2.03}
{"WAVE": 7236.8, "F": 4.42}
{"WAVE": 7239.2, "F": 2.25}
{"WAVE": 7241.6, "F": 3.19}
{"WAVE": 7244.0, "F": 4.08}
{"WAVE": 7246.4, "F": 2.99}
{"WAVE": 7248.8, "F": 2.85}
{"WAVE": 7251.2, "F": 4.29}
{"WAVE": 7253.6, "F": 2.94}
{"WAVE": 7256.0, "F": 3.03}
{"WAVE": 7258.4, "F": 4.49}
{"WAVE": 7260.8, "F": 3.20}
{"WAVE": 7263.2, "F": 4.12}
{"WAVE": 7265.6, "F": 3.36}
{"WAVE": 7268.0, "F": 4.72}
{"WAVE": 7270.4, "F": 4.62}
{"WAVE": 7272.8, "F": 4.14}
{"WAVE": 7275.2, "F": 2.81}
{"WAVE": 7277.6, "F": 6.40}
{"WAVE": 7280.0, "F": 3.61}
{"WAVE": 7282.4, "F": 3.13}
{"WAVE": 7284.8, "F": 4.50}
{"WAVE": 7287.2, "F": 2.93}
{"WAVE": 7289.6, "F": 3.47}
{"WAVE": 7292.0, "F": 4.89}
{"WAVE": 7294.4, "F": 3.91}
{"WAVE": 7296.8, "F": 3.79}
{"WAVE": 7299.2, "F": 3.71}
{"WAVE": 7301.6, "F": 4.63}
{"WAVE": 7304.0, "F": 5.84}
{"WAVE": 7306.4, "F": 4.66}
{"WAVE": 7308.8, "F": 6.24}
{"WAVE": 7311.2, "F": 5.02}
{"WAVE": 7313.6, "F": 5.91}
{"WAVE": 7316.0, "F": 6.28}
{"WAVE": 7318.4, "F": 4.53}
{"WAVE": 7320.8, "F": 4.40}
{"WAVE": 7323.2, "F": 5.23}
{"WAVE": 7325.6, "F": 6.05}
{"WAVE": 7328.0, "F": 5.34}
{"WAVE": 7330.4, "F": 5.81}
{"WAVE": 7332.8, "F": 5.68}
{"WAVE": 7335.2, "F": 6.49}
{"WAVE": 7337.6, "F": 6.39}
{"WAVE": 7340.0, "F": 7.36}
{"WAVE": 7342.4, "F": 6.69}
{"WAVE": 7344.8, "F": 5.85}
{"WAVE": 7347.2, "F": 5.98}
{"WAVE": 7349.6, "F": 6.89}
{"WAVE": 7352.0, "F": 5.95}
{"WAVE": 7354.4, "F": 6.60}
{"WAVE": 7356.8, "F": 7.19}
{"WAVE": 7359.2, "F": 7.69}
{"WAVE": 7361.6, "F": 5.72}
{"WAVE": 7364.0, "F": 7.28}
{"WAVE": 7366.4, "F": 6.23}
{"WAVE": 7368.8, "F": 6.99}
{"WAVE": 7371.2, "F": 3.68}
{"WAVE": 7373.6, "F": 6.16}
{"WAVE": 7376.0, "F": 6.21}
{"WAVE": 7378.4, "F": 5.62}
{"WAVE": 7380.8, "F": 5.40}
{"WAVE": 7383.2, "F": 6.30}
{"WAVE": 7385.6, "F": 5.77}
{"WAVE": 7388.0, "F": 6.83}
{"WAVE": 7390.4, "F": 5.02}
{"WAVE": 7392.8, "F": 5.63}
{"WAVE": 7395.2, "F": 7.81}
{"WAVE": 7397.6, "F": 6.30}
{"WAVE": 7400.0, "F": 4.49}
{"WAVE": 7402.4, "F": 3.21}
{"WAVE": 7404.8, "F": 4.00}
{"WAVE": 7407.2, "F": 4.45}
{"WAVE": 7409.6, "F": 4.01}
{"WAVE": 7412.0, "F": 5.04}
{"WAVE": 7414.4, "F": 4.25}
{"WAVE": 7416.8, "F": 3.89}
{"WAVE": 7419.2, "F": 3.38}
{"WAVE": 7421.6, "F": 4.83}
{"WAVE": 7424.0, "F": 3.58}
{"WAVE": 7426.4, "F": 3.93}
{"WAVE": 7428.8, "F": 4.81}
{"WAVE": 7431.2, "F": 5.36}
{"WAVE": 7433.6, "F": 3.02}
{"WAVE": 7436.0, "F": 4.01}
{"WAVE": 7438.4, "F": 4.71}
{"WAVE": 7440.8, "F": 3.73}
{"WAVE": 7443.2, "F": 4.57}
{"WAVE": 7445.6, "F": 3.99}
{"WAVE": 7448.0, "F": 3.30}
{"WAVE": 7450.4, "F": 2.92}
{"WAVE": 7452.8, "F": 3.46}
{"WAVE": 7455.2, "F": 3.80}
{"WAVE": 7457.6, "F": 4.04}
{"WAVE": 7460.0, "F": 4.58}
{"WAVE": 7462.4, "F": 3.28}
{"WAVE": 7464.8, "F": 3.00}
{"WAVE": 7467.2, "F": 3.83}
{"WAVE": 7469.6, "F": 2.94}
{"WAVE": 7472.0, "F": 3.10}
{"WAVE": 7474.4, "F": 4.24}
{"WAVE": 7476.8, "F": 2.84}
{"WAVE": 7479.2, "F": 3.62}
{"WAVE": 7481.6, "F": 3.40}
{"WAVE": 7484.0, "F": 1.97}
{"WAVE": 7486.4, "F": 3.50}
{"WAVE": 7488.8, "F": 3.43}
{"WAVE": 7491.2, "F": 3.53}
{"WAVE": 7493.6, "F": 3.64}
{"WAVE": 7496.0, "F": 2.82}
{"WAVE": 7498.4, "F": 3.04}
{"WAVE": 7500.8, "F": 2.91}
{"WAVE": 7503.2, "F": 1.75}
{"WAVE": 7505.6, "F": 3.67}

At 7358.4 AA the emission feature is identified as Mg II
